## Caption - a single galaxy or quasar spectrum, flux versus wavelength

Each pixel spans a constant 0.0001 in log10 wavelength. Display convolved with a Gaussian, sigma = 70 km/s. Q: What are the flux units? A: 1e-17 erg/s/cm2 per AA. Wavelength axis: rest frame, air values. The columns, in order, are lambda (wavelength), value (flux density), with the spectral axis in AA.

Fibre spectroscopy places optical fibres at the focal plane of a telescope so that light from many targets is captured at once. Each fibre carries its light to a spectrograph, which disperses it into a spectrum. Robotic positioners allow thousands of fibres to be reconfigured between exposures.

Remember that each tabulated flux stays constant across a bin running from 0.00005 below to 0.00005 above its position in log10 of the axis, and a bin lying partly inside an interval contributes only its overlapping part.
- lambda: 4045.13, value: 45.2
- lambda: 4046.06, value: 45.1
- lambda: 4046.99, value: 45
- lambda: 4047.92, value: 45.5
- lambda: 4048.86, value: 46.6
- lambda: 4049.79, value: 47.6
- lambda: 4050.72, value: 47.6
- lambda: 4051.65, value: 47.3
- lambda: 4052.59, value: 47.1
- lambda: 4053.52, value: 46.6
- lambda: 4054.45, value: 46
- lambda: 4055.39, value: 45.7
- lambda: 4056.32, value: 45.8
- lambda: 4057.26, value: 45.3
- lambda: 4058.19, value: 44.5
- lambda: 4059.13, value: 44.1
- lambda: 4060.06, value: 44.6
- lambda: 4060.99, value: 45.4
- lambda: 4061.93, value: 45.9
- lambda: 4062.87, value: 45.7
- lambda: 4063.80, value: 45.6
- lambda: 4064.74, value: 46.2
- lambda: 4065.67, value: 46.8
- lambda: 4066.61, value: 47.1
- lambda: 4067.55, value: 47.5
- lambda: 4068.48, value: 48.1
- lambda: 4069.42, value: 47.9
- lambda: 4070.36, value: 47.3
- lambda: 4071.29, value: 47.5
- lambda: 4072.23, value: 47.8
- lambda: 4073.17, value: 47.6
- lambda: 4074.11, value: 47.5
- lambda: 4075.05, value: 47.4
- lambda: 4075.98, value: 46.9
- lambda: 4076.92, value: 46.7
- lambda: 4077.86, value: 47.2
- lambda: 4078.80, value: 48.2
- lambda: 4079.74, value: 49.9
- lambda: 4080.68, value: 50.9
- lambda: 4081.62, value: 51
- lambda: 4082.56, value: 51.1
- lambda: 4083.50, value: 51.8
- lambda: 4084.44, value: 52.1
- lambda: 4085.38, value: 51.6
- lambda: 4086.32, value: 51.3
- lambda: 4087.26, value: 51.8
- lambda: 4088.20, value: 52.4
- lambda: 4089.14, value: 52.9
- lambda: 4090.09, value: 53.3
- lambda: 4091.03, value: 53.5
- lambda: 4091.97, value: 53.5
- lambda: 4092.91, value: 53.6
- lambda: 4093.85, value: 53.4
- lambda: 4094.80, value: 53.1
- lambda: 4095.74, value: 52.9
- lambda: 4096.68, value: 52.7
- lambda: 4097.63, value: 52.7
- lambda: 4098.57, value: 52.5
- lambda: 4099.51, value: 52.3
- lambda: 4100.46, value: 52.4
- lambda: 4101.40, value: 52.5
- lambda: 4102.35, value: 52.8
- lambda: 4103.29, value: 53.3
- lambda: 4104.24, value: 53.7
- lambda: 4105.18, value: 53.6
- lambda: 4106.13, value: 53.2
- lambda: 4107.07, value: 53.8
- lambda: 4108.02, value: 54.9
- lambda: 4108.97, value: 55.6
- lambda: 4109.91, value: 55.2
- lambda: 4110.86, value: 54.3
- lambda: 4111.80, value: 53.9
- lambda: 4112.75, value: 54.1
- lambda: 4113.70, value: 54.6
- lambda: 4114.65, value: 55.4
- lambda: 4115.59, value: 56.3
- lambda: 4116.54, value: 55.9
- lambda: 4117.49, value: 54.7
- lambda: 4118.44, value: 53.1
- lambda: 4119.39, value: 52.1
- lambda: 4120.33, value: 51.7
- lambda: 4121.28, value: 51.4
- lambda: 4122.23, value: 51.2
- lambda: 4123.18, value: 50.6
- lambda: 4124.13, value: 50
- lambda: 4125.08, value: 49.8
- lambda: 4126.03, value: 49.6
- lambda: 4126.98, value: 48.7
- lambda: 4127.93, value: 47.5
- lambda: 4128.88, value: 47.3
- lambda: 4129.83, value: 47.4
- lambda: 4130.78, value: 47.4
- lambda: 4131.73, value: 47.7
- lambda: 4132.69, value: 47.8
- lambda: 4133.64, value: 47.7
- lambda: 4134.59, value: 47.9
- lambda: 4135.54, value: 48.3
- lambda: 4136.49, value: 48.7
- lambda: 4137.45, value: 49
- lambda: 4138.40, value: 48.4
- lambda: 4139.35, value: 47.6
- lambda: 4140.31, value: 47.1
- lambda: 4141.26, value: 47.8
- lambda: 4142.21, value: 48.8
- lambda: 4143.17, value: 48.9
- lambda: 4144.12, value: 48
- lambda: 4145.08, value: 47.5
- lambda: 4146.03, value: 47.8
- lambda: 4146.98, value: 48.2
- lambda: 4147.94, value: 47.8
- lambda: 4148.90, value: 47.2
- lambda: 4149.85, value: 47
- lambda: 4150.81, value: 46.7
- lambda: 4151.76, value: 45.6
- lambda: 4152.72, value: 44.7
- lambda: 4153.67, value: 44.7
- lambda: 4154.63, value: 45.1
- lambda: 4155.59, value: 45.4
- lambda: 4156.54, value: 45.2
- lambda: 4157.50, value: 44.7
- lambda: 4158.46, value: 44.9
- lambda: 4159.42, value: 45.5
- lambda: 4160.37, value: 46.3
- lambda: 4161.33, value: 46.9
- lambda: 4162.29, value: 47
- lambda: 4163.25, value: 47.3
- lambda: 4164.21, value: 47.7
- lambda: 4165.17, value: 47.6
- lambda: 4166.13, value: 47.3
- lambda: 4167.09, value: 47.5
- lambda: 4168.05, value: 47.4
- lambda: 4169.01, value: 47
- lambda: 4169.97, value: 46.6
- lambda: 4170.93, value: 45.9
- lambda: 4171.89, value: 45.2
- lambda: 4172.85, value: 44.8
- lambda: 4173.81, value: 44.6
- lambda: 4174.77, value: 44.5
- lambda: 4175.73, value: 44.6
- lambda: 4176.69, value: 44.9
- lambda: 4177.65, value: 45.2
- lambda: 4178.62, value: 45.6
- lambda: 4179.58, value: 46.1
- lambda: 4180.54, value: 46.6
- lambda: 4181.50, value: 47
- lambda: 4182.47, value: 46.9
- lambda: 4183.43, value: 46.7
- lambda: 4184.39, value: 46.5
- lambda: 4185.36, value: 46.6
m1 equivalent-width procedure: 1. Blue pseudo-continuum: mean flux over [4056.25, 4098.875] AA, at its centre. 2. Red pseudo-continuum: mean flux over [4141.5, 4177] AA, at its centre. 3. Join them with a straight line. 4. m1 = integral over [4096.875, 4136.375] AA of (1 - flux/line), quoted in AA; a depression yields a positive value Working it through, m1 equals -3.2 AA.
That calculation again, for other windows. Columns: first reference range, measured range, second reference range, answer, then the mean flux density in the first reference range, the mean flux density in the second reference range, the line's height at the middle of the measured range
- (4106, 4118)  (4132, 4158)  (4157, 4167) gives 1.1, 54.8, 46.5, 49.3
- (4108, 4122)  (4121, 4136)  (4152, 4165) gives 0.8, 54.1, 45.8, 51.6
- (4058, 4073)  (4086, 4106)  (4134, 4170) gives -2.7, 46.4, 47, 46.6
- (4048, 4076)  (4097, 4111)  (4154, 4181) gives -2.2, 46.5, 46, 46.3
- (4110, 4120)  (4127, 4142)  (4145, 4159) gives 0.6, 54.4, 46.1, 50.1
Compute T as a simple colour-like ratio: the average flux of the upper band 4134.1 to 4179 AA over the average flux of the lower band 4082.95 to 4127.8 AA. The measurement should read 0.9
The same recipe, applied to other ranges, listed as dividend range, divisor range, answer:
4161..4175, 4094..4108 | 0.88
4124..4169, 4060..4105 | 0.94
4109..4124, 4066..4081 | 1.12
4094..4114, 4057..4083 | 1.13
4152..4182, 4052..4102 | 0.93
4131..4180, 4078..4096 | 0.90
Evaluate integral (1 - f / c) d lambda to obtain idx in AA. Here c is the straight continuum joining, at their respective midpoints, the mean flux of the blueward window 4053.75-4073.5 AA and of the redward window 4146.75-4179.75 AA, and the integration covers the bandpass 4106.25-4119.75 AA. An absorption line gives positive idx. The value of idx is -2.4 AA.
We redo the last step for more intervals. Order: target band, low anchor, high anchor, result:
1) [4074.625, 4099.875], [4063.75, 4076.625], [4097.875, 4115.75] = -0.5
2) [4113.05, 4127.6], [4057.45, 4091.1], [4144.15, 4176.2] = -1.5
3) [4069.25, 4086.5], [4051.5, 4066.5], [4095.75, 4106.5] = 0.0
